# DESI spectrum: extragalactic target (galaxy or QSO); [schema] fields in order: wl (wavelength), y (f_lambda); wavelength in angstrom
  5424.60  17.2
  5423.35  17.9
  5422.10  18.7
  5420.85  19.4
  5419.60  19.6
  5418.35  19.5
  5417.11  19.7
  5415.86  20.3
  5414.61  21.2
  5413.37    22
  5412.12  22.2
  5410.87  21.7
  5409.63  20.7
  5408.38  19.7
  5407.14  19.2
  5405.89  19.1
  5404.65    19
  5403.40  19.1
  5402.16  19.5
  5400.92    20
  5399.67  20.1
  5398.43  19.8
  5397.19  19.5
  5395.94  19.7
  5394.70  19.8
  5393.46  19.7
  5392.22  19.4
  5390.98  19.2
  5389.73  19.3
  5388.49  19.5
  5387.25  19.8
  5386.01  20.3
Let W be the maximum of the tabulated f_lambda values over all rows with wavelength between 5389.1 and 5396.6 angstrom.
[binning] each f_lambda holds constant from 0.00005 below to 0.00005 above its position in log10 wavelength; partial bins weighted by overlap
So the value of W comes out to 19.8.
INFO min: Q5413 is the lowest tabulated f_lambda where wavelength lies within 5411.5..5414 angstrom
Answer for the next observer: 22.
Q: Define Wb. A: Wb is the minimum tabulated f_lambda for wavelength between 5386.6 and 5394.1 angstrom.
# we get 19.2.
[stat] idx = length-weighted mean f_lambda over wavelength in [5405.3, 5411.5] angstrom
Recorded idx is 20.1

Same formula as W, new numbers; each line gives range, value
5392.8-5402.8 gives 20.1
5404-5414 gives 22.2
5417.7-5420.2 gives 19.6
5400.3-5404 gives 20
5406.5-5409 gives 19.7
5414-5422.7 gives 21.2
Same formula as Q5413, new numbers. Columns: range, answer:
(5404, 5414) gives 19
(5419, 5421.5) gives 19.4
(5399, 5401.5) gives 20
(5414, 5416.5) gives 20.3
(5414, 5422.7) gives 18.7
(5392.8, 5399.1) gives 19.5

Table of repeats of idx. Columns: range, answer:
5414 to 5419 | 20.2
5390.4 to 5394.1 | 19.5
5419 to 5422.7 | 19.2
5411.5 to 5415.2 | 21.8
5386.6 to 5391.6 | 19.4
